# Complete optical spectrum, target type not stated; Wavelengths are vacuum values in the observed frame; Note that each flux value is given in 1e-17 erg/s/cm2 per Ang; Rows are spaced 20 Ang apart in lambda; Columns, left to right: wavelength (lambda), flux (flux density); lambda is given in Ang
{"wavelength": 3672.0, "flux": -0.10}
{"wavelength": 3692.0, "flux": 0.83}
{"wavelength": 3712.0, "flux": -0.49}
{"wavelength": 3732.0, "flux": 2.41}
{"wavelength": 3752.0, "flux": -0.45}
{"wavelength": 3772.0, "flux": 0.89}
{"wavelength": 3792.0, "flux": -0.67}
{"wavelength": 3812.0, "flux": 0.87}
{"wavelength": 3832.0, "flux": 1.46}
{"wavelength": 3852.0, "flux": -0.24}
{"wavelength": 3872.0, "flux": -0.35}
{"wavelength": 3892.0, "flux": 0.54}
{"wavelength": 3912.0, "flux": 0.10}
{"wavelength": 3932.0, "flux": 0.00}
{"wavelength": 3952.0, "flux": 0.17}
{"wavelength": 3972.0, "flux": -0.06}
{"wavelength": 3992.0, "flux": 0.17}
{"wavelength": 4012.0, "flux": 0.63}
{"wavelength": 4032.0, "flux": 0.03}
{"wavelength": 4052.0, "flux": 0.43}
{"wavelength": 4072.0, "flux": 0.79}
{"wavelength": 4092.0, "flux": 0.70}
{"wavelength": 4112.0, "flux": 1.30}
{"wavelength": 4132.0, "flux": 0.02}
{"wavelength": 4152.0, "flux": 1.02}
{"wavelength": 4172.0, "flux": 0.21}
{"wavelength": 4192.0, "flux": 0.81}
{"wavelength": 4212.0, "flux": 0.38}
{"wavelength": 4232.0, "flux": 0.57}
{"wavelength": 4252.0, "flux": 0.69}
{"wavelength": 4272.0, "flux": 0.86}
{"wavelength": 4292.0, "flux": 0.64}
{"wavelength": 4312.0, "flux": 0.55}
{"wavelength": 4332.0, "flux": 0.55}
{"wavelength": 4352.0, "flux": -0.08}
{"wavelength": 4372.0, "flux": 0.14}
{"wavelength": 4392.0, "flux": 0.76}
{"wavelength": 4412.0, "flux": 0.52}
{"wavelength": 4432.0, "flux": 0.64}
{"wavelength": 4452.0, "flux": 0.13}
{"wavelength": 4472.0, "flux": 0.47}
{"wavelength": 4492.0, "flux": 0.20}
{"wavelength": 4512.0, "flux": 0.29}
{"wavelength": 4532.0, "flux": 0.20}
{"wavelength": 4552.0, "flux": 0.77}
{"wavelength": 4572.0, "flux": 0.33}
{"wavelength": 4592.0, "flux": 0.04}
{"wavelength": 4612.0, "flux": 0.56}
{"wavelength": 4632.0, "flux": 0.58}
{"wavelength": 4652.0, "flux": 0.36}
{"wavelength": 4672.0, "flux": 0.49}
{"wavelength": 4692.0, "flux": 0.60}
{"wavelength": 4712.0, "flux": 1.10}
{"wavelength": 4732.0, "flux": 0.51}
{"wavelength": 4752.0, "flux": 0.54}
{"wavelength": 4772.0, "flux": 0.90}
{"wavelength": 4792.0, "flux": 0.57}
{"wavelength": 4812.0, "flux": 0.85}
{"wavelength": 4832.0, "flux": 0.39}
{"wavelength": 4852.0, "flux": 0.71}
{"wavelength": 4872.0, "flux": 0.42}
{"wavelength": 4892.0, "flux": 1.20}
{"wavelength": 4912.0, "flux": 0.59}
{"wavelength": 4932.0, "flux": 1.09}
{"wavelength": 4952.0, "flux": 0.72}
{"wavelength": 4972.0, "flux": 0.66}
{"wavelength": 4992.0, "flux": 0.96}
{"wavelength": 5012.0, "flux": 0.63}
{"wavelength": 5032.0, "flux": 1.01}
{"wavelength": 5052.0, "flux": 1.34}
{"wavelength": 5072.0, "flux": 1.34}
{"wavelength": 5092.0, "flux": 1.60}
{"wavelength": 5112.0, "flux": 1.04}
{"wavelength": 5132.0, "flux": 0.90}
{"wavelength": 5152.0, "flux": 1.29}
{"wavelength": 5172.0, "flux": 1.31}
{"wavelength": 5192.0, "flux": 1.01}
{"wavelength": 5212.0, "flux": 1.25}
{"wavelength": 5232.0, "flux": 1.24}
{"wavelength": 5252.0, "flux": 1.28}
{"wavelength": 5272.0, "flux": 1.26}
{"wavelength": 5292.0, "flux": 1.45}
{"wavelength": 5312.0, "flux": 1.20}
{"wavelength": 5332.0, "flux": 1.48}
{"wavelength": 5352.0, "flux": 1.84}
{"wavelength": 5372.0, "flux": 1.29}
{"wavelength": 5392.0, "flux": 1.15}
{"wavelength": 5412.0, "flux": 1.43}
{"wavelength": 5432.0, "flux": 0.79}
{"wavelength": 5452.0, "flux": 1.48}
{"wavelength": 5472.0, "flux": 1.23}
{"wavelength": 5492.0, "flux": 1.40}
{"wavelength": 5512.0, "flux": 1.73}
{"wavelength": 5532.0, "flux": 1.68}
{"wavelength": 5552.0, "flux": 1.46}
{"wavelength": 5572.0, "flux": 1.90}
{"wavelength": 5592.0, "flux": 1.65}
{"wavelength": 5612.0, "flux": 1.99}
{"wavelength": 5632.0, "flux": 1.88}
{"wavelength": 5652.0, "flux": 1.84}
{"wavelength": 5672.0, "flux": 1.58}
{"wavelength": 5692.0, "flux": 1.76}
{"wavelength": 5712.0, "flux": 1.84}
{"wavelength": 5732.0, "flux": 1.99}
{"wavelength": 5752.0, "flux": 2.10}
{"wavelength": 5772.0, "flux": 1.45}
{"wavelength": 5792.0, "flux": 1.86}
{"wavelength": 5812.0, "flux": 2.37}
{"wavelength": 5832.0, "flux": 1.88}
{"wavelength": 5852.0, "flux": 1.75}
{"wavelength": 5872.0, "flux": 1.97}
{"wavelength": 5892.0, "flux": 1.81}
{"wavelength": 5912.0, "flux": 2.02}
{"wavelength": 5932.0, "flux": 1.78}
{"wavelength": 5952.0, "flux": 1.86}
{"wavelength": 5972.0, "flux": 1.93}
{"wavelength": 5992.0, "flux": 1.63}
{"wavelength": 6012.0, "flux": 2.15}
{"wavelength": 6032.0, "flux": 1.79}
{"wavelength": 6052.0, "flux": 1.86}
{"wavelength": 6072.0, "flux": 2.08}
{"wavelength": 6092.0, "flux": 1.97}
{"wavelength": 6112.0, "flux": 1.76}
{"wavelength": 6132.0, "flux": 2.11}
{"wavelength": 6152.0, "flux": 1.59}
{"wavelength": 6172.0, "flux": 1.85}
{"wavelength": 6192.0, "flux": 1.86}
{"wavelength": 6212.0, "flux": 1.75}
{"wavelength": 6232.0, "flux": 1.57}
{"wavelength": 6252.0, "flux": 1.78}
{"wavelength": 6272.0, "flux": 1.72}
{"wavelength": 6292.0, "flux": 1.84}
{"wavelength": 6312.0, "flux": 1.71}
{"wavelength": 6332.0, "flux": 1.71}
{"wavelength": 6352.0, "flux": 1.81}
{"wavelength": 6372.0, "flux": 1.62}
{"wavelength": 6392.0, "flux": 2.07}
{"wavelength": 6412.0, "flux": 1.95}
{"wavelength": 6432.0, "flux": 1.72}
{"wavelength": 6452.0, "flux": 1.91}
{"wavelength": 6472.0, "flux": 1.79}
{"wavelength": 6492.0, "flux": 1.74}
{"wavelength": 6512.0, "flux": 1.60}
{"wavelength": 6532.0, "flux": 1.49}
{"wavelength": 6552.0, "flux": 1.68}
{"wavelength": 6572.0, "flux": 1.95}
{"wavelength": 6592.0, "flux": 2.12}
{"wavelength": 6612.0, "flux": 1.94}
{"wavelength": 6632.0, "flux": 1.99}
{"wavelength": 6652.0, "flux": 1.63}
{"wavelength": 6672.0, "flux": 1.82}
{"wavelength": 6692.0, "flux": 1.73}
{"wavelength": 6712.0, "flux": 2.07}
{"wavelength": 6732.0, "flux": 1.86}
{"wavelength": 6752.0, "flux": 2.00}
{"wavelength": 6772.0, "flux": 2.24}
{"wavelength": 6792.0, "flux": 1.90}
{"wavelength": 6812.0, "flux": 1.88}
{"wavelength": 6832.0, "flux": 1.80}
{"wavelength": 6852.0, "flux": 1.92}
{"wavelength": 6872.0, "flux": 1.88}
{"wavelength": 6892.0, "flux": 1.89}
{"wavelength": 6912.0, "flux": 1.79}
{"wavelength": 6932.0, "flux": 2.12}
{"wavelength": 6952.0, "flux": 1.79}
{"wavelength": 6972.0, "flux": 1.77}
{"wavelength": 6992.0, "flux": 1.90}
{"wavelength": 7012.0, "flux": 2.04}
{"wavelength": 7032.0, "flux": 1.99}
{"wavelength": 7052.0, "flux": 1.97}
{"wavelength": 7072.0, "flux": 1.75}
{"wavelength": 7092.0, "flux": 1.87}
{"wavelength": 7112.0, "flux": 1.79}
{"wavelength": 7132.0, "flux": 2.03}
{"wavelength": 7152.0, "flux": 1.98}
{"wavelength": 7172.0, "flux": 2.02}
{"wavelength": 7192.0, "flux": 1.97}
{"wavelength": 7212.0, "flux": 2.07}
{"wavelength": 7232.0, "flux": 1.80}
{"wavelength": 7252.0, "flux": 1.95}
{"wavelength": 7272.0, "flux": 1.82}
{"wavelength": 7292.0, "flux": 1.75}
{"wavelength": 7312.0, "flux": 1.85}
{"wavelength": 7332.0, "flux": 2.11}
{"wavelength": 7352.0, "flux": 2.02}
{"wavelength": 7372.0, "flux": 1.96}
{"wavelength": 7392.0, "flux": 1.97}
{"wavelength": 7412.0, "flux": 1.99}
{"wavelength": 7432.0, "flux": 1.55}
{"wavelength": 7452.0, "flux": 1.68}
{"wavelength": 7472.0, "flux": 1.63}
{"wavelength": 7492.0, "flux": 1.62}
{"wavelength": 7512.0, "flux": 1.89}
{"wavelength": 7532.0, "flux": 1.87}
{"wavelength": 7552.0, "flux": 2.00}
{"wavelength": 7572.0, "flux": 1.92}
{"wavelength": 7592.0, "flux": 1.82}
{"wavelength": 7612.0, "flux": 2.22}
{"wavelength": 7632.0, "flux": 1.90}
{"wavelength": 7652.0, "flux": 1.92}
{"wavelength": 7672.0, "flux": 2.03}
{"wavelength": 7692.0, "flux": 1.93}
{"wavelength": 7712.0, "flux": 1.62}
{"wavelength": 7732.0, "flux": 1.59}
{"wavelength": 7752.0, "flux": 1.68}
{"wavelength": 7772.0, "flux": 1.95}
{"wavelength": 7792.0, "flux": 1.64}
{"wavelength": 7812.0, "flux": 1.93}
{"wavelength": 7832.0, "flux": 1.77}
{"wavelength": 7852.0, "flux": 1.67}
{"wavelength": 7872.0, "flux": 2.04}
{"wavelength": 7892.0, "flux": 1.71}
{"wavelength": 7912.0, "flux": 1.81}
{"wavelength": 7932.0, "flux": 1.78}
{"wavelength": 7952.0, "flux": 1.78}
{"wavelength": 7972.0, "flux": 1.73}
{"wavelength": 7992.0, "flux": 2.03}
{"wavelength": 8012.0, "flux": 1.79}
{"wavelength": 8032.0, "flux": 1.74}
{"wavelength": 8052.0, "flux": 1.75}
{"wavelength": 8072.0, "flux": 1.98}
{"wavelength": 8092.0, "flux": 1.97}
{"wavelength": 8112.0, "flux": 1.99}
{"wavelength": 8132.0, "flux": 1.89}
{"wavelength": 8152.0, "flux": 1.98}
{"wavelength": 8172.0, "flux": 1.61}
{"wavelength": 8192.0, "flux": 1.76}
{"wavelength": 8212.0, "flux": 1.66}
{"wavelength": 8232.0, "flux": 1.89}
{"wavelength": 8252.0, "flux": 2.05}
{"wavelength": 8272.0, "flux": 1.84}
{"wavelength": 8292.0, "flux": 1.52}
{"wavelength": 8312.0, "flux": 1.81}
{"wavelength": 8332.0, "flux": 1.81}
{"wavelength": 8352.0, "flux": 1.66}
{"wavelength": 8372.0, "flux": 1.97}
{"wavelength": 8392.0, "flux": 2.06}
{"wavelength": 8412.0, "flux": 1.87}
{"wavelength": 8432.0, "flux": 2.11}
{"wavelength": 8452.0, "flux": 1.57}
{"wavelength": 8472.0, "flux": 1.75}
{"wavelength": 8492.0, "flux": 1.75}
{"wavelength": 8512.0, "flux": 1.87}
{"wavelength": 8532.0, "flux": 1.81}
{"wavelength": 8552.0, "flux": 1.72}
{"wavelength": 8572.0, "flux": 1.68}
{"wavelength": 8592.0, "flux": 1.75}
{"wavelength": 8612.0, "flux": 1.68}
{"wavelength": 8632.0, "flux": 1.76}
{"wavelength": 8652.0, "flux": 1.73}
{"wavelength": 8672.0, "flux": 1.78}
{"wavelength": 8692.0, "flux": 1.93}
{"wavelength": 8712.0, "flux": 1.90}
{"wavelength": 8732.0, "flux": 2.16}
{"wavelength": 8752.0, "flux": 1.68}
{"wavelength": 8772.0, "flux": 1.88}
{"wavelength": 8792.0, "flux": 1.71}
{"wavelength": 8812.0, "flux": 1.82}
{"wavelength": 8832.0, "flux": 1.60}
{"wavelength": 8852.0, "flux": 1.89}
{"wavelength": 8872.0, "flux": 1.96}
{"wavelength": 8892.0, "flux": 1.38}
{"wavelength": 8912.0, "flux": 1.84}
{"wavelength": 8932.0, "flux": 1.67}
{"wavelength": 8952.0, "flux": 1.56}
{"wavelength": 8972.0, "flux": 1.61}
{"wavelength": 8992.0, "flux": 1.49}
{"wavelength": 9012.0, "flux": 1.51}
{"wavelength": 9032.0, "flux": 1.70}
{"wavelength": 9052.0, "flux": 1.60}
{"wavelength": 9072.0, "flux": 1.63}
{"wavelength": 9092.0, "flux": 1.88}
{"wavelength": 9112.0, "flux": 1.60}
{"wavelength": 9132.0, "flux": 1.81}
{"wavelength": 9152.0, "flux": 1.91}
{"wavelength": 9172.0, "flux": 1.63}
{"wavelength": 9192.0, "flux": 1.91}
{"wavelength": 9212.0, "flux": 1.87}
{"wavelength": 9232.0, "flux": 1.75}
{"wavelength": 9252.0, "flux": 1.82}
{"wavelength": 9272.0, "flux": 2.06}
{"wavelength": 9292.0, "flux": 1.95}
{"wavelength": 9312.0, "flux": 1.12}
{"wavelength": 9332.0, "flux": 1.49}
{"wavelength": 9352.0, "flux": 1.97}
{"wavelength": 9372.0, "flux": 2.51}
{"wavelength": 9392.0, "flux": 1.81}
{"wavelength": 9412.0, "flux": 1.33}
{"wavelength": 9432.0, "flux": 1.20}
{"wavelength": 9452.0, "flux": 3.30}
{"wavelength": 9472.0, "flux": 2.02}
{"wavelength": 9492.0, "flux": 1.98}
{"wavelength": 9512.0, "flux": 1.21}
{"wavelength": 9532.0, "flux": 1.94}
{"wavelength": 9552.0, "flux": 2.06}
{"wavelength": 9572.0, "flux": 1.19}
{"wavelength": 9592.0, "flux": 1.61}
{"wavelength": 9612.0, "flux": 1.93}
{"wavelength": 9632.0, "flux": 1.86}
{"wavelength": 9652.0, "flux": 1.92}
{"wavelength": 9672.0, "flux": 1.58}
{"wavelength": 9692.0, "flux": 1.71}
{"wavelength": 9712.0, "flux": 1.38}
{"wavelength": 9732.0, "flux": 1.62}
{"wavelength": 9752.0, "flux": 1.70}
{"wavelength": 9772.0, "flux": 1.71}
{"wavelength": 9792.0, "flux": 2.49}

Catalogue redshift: 0.263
